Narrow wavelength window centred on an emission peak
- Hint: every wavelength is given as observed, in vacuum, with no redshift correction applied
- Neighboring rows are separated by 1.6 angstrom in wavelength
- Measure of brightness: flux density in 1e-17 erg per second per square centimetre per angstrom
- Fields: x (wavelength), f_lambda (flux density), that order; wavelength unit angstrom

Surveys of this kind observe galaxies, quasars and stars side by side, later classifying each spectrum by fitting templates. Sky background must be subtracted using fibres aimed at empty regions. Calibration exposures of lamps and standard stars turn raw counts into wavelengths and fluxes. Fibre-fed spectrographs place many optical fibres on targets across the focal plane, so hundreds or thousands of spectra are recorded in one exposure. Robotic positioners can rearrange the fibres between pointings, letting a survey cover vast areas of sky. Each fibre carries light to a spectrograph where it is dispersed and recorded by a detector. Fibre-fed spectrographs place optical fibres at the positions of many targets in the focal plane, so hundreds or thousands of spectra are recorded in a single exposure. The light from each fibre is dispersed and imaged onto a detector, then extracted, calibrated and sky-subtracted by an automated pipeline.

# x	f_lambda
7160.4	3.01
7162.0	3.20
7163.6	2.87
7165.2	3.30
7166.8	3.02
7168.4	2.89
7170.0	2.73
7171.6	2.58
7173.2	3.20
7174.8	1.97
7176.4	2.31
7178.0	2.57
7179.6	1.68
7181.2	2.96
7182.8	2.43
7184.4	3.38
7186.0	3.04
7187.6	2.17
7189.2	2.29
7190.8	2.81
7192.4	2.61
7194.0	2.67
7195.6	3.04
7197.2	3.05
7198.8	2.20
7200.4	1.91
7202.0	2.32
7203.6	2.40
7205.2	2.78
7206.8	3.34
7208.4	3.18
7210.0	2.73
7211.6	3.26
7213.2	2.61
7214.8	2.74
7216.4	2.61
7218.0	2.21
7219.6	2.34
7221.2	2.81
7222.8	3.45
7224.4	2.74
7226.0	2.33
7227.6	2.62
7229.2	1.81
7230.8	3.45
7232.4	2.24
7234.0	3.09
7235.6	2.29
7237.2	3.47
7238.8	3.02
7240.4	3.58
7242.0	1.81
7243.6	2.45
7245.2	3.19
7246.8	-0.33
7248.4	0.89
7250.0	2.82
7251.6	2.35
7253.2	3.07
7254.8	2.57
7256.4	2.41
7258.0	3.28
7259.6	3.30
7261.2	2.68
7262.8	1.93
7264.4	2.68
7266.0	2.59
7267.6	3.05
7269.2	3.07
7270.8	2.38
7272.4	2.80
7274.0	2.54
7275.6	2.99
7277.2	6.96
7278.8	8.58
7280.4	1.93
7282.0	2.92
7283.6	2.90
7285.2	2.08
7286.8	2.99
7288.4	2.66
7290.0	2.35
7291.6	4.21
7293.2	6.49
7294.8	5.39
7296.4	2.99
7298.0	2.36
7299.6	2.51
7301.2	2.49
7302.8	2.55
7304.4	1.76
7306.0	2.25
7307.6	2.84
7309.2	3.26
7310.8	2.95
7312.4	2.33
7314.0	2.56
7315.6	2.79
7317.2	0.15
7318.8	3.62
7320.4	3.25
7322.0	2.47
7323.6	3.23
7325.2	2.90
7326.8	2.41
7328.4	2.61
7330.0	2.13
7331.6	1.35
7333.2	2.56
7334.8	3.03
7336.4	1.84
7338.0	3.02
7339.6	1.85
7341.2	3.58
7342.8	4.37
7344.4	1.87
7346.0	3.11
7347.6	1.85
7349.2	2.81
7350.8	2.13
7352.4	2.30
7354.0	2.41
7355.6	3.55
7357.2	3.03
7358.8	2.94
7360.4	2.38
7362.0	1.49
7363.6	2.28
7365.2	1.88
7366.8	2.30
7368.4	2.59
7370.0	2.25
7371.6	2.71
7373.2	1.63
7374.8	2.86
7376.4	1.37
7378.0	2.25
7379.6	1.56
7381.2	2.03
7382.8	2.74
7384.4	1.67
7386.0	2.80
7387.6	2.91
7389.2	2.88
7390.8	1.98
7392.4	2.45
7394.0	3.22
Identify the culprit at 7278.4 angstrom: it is [S II]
